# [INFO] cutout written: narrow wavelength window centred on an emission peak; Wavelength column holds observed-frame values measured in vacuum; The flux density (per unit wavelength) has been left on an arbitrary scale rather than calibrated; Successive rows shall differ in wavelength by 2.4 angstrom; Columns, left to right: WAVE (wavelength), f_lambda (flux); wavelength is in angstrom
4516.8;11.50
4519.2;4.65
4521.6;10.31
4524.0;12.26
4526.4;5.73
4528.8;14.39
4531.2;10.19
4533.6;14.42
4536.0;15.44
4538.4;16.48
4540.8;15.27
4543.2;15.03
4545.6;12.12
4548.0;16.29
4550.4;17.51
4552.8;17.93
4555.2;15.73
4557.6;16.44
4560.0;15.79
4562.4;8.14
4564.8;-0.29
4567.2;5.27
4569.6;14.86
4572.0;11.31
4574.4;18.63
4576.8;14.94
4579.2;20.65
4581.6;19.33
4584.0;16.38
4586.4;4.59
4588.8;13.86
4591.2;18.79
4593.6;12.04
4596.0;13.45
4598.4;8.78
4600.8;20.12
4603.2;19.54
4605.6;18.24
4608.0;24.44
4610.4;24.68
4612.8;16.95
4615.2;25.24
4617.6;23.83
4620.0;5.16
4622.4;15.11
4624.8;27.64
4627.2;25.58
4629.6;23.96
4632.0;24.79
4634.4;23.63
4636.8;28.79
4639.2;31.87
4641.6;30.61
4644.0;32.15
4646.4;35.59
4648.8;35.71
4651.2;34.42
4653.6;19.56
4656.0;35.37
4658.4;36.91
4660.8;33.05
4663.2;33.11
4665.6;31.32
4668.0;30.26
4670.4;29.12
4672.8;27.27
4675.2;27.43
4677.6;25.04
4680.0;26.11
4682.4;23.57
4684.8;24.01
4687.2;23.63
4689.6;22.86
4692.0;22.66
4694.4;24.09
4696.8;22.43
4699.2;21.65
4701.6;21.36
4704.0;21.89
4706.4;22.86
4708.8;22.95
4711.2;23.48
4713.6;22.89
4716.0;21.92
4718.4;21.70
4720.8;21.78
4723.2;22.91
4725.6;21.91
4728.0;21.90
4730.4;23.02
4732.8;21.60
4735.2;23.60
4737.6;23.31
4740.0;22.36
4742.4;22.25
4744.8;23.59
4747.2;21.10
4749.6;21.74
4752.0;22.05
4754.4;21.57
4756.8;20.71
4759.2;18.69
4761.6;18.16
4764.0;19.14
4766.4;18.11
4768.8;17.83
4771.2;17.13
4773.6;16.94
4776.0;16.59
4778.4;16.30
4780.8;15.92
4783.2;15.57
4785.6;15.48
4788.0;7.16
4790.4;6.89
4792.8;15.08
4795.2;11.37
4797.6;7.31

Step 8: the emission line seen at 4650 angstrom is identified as Ly-alpha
